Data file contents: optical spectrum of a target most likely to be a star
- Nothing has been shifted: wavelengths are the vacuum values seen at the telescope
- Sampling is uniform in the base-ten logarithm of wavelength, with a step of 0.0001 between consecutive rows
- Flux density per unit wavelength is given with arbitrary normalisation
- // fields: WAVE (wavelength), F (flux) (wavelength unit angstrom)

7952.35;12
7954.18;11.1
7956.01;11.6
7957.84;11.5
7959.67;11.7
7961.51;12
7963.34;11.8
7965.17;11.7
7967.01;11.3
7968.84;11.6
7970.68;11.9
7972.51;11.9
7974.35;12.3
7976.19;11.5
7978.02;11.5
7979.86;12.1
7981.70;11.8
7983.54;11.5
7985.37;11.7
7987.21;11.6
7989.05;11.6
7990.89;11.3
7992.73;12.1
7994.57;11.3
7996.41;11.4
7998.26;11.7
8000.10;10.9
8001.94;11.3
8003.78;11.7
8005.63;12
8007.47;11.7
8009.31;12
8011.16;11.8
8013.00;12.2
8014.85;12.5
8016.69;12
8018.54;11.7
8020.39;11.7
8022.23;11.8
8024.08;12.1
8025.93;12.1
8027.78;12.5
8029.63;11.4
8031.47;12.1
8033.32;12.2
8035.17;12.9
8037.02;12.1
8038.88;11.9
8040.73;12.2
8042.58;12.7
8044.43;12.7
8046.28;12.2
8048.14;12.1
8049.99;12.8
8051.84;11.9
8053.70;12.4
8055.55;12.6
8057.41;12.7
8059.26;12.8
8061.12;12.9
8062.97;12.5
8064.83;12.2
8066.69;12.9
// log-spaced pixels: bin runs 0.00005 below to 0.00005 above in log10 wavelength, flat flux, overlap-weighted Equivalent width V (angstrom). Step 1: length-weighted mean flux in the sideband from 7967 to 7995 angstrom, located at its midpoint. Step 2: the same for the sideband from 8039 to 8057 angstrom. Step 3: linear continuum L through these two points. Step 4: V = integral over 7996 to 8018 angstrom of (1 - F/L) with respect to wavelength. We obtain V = 0.4 angstrom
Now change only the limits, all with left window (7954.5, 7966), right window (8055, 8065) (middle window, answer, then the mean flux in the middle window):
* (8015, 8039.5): 0.56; 12.1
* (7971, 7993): 0.30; 11.7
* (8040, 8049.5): 0.08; 12.4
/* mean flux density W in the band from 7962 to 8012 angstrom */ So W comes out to 11.7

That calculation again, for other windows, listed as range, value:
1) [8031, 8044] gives 12.3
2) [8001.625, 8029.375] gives 11.9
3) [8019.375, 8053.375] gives 12.2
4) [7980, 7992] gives 11.6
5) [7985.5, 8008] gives 11.6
